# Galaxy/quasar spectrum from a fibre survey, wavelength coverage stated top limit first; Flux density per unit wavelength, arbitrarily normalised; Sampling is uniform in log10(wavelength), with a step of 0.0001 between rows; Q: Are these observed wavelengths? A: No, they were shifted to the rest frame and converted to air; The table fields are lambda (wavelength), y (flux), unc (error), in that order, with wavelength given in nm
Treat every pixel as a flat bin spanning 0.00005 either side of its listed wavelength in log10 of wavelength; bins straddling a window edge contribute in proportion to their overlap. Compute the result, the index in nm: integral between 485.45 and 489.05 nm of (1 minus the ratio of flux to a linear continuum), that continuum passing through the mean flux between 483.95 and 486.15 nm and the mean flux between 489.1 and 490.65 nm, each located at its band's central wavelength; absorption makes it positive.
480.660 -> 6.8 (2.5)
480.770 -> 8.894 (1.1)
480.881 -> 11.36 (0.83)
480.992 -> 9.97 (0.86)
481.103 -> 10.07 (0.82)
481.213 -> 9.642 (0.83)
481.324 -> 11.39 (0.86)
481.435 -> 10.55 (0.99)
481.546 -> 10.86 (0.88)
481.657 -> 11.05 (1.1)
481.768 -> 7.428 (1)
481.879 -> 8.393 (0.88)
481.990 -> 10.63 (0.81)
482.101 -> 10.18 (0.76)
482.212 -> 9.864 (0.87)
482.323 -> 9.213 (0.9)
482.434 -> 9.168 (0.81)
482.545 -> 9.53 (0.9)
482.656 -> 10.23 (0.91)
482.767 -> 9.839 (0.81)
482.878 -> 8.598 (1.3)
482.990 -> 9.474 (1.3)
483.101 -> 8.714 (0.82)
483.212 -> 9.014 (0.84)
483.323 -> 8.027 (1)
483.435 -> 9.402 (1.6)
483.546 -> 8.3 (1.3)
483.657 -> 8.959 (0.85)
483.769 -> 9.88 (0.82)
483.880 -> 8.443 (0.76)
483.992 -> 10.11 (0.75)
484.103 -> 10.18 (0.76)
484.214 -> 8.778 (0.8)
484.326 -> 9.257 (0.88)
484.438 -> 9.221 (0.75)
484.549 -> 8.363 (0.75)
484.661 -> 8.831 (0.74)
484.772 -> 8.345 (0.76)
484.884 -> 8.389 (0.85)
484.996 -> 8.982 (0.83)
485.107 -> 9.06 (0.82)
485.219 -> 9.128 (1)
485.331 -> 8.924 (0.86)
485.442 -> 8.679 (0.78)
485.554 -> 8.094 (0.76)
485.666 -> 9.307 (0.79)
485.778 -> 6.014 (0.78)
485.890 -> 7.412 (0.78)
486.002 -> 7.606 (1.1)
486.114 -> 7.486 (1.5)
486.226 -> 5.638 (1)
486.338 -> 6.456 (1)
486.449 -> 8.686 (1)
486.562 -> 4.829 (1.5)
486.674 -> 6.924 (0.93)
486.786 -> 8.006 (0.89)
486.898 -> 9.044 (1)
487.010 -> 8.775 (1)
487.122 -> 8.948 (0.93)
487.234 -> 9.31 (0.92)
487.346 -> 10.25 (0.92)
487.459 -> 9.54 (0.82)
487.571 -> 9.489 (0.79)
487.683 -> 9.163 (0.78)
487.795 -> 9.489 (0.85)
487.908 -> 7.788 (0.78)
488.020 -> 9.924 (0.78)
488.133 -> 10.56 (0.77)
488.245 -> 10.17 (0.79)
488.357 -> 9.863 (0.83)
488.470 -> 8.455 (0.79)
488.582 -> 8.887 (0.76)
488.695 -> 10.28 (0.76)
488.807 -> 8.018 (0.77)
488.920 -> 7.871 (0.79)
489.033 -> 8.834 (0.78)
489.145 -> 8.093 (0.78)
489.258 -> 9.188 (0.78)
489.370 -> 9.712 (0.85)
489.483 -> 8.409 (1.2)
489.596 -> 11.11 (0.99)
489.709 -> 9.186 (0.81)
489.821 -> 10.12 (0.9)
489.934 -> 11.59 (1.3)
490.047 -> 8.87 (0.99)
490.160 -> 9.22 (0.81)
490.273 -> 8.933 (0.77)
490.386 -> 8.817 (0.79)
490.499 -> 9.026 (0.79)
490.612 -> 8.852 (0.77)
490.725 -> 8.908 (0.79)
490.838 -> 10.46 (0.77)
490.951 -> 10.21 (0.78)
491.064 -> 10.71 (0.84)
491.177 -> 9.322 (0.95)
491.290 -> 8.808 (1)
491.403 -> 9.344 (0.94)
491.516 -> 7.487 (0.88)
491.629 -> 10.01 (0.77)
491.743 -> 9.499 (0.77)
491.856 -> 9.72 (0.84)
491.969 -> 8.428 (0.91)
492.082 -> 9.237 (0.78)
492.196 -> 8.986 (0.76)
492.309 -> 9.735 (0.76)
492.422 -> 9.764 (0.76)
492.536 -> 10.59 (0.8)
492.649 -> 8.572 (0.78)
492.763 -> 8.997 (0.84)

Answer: 0.20 nm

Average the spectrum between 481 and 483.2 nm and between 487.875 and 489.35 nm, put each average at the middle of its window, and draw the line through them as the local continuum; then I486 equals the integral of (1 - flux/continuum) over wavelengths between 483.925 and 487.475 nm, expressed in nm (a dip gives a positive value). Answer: 0.38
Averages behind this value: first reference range 9.72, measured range 8.38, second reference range 9.11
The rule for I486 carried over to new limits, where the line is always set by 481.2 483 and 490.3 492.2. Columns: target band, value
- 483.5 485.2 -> 0.11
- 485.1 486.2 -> 0.17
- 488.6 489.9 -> 0.03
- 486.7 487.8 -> 0.04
